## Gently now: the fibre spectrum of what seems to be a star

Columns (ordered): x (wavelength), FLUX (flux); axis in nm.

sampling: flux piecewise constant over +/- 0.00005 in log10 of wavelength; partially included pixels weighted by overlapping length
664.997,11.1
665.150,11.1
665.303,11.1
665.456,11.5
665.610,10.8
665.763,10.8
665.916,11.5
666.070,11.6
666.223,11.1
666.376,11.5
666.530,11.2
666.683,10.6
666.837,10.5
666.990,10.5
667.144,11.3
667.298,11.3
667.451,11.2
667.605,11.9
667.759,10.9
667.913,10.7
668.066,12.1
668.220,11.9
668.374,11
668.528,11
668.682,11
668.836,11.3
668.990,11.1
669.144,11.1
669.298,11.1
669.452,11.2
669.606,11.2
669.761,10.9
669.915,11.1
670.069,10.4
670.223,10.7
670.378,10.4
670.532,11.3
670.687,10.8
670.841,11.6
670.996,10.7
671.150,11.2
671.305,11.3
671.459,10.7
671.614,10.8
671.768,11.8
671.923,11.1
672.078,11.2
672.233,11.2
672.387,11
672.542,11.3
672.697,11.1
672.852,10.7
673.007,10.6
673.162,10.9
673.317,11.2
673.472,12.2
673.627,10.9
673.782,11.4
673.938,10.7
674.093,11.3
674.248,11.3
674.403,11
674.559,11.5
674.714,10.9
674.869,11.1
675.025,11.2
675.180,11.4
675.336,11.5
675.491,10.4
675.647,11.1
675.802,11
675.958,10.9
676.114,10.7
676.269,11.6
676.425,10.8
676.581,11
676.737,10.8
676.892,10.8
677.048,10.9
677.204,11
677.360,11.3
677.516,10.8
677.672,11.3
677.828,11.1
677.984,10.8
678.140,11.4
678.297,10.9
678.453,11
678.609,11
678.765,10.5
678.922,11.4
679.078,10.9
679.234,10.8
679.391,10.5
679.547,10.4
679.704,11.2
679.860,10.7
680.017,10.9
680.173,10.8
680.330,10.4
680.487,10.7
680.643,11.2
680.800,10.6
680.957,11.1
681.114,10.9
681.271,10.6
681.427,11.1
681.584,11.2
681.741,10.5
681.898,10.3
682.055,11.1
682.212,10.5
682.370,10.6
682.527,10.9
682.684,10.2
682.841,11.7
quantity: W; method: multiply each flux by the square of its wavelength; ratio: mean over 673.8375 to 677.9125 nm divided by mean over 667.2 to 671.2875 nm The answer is 1.01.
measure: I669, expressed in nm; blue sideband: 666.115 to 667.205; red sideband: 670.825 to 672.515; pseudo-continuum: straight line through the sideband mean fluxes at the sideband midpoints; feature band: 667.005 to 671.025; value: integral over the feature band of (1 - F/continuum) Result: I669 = -0.02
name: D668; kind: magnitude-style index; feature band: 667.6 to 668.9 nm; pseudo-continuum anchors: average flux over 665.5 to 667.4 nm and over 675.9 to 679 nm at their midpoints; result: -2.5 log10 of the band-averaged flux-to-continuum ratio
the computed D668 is -0.02 mag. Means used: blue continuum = 11.1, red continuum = 11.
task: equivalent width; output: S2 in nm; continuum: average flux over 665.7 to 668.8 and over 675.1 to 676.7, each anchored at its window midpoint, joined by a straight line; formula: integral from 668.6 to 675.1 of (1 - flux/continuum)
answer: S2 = 0.012 nm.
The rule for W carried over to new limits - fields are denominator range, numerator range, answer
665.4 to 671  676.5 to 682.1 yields 1.01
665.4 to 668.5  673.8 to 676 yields 1.02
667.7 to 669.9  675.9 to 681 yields 1.00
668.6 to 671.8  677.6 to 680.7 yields 1.01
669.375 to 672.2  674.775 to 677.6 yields 1.02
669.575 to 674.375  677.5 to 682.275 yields 1.00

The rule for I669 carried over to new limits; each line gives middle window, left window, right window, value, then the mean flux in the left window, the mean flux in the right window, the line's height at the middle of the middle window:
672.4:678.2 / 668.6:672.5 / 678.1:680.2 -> -0.064 nm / 11.1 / 10.9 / 11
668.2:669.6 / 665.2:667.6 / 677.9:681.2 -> -0.011 nm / 11.1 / 10.9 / 11.1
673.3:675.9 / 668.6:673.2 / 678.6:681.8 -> -0.055 nm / 11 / 10.8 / 10.9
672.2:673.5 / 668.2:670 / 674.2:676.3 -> 0.003 nm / 11.1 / 11.1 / 11.1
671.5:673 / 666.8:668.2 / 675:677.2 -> 0.000 nm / 11.2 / 11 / 11.1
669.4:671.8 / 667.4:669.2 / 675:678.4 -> 0.046 nm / 11.3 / 11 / 11.2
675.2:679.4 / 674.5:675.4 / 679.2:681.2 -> 0.023 nm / 11.3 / 10.8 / 11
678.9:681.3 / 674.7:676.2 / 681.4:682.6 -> 0.005 nm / 11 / 10.8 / 10.8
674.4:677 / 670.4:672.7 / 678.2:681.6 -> -0.012 nm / 11.1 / 10.9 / 11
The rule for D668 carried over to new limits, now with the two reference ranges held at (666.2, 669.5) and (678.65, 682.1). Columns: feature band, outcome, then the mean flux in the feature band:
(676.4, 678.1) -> -0.01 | 11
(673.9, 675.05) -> -0.02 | 11.1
